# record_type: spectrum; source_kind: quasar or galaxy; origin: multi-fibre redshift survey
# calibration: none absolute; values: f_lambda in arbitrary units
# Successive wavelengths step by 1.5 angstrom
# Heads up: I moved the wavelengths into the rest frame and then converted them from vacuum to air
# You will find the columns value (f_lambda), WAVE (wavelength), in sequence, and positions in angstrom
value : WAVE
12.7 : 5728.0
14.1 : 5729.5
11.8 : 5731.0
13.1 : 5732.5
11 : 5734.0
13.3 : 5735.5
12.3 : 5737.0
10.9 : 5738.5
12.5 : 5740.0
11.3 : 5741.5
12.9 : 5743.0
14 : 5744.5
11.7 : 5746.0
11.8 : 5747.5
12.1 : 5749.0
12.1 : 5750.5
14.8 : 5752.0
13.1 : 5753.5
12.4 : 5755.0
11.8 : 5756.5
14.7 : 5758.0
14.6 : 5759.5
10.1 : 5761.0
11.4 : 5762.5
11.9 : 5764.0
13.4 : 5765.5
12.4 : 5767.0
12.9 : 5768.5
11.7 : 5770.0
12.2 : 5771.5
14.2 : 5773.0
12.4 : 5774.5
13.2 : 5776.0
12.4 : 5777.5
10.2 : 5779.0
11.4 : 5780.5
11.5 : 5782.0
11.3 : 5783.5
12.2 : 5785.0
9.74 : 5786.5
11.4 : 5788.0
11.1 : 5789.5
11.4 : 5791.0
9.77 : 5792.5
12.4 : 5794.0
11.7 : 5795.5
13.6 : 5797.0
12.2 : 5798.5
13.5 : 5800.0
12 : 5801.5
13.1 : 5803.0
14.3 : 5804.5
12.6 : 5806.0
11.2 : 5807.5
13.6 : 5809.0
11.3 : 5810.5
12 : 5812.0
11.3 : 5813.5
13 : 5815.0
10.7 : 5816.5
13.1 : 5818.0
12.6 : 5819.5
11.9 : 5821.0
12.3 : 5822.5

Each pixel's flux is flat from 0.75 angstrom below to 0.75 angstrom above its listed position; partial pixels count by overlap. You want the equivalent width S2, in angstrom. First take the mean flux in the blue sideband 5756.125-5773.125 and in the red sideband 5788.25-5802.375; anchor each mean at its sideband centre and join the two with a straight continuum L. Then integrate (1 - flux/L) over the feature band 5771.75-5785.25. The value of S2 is 0.2 angstrom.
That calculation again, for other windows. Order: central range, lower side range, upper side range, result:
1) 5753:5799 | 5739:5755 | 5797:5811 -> 2.1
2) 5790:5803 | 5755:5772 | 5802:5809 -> 0.7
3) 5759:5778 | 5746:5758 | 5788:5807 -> 0.0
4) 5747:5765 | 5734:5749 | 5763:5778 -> -0.2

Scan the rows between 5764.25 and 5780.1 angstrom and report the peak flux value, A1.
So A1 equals 14.2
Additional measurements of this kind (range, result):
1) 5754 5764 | 14.7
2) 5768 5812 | 14.3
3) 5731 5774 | 14.8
